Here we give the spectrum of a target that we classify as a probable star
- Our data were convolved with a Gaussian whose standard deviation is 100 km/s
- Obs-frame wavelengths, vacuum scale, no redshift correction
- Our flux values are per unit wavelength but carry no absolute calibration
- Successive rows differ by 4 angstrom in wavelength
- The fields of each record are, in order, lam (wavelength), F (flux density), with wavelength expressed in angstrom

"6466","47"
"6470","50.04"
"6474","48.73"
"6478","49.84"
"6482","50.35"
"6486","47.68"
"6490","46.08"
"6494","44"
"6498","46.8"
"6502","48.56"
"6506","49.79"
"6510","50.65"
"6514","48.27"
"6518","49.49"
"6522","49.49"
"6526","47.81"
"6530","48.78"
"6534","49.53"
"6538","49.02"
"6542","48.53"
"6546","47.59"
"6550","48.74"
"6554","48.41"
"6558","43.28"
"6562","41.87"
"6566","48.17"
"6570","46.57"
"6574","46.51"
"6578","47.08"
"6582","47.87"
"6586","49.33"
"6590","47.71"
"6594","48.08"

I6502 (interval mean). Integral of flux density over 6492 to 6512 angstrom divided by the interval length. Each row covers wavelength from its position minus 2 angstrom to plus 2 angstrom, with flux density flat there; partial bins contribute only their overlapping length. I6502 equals 48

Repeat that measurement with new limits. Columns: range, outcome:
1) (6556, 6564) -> 42.6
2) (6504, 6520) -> 49.5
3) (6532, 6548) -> 48.7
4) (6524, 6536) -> 48.7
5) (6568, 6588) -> 47.5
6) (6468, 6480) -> 49.5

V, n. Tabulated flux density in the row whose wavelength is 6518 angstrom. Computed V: 49.49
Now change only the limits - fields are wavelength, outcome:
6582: 47.87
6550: 48.74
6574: 46.51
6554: 48.41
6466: 47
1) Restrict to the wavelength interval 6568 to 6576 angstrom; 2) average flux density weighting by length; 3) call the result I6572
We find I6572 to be 46.5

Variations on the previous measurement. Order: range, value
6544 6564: 46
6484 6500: 46.1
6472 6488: 49.1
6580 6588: 48.6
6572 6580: 46.8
